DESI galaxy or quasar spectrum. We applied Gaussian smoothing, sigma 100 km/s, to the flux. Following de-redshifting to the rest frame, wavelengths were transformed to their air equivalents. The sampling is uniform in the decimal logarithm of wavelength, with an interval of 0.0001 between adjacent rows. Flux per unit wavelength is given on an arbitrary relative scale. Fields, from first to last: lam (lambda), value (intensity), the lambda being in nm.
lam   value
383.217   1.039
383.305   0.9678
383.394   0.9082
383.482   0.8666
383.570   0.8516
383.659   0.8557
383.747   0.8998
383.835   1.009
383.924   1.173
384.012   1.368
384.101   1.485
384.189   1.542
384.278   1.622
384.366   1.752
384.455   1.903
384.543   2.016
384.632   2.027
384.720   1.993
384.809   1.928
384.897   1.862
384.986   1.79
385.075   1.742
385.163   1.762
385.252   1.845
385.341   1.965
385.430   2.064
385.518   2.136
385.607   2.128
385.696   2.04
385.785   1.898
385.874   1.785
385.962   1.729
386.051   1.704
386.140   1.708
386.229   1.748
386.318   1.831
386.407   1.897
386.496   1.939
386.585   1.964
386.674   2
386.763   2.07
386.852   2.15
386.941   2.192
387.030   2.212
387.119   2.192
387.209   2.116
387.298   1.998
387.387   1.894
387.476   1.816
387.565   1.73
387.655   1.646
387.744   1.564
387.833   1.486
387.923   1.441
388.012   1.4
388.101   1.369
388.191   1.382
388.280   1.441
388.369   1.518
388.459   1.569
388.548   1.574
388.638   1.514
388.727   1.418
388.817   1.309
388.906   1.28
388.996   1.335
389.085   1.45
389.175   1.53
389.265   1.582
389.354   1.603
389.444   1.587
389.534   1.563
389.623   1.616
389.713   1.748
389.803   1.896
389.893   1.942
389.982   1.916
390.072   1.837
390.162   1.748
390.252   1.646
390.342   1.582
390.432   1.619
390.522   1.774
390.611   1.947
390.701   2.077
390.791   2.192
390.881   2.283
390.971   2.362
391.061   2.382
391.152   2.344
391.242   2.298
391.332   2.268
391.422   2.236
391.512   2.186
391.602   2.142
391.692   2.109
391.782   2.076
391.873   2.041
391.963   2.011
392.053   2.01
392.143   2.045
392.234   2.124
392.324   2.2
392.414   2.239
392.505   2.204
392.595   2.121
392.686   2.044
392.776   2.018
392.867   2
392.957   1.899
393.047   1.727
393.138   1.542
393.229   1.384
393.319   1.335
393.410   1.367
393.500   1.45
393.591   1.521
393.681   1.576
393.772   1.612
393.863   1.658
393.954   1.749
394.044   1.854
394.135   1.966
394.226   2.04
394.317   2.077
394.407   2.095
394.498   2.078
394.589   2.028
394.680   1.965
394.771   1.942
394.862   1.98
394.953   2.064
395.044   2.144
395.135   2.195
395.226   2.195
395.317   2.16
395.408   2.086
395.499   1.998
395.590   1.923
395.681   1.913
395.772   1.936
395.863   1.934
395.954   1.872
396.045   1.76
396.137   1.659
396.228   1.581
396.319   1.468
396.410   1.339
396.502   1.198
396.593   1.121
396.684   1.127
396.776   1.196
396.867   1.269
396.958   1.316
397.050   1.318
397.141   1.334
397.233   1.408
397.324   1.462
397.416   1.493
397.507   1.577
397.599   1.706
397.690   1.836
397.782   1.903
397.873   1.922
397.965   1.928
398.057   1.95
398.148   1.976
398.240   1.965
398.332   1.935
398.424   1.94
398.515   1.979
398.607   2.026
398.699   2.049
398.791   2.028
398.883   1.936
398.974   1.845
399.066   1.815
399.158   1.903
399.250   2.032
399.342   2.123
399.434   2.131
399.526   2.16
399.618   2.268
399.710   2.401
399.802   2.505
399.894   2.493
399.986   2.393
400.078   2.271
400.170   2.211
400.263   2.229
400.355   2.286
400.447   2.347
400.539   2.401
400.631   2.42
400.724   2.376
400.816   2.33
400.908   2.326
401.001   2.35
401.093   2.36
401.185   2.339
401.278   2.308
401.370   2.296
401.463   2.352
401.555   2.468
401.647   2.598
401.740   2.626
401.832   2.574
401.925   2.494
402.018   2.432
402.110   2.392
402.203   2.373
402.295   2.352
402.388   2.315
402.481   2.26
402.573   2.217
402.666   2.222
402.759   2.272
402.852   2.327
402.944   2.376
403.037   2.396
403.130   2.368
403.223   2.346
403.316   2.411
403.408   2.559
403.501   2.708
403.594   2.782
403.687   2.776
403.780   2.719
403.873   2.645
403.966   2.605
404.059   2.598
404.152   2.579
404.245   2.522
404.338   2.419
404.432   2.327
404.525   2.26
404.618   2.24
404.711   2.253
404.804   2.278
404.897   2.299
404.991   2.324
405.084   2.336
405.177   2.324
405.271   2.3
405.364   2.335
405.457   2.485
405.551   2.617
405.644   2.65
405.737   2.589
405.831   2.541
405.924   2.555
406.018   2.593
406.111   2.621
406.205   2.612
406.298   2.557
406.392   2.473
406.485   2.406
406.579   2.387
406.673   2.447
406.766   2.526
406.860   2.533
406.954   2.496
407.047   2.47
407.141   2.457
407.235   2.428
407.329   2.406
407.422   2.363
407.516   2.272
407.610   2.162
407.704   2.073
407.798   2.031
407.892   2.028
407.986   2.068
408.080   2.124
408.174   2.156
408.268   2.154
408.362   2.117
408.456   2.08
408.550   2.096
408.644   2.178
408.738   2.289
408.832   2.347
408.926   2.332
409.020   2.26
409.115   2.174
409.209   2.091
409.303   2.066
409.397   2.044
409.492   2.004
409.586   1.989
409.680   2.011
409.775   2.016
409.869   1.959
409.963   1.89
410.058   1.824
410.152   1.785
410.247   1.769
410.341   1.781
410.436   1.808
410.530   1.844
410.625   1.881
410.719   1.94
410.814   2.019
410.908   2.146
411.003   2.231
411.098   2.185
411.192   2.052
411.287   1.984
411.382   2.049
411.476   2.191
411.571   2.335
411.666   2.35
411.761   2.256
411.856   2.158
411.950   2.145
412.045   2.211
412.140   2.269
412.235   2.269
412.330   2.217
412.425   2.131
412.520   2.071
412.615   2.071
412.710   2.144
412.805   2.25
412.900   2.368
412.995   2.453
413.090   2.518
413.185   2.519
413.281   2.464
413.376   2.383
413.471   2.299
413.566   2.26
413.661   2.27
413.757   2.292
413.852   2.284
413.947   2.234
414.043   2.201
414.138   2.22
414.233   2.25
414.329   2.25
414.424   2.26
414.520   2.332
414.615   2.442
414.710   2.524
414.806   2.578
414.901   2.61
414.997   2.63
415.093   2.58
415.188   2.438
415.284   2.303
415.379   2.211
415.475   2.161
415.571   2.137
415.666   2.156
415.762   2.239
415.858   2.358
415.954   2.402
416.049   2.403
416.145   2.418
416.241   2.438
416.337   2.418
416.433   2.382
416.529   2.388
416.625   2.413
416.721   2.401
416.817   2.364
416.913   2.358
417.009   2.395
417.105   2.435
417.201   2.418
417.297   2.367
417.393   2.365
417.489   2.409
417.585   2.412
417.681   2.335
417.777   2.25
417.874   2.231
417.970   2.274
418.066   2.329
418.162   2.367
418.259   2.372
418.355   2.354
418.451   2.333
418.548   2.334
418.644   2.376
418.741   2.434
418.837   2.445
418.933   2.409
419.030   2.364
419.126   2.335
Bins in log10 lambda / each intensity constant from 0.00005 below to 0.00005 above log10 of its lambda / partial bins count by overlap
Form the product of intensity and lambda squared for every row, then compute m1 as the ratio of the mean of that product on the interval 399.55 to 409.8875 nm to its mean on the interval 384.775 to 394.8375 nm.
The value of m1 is 1.38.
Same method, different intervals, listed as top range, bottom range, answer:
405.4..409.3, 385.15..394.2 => 1.40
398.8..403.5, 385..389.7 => 1.43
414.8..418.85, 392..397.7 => 1.49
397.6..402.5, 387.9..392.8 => 1.26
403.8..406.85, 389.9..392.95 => 1.28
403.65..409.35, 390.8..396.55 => 1.30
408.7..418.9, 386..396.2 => 1.36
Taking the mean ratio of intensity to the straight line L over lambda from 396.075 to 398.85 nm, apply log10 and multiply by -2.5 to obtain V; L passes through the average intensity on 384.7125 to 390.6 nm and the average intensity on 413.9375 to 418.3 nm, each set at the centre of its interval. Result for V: 0.20 mag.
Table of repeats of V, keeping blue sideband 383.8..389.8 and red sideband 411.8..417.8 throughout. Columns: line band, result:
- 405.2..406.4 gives -0.182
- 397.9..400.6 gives -0.065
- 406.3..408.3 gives -0.070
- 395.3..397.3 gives 0.219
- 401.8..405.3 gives -0.159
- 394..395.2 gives -0.076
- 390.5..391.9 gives -0.193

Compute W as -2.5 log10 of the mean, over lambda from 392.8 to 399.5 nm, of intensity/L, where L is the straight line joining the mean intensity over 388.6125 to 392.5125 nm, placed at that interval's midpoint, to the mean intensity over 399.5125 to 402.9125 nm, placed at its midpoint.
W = 0.20 mag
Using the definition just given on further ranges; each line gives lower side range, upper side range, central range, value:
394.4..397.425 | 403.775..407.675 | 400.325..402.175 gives -0.14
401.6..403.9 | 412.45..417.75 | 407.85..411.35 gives 0.17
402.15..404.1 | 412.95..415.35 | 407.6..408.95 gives 0.13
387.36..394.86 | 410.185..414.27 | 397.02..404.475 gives -0.13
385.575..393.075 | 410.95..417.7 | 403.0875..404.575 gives -0.19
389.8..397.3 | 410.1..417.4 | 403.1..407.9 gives -0.17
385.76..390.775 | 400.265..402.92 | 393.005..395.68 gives 0.10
